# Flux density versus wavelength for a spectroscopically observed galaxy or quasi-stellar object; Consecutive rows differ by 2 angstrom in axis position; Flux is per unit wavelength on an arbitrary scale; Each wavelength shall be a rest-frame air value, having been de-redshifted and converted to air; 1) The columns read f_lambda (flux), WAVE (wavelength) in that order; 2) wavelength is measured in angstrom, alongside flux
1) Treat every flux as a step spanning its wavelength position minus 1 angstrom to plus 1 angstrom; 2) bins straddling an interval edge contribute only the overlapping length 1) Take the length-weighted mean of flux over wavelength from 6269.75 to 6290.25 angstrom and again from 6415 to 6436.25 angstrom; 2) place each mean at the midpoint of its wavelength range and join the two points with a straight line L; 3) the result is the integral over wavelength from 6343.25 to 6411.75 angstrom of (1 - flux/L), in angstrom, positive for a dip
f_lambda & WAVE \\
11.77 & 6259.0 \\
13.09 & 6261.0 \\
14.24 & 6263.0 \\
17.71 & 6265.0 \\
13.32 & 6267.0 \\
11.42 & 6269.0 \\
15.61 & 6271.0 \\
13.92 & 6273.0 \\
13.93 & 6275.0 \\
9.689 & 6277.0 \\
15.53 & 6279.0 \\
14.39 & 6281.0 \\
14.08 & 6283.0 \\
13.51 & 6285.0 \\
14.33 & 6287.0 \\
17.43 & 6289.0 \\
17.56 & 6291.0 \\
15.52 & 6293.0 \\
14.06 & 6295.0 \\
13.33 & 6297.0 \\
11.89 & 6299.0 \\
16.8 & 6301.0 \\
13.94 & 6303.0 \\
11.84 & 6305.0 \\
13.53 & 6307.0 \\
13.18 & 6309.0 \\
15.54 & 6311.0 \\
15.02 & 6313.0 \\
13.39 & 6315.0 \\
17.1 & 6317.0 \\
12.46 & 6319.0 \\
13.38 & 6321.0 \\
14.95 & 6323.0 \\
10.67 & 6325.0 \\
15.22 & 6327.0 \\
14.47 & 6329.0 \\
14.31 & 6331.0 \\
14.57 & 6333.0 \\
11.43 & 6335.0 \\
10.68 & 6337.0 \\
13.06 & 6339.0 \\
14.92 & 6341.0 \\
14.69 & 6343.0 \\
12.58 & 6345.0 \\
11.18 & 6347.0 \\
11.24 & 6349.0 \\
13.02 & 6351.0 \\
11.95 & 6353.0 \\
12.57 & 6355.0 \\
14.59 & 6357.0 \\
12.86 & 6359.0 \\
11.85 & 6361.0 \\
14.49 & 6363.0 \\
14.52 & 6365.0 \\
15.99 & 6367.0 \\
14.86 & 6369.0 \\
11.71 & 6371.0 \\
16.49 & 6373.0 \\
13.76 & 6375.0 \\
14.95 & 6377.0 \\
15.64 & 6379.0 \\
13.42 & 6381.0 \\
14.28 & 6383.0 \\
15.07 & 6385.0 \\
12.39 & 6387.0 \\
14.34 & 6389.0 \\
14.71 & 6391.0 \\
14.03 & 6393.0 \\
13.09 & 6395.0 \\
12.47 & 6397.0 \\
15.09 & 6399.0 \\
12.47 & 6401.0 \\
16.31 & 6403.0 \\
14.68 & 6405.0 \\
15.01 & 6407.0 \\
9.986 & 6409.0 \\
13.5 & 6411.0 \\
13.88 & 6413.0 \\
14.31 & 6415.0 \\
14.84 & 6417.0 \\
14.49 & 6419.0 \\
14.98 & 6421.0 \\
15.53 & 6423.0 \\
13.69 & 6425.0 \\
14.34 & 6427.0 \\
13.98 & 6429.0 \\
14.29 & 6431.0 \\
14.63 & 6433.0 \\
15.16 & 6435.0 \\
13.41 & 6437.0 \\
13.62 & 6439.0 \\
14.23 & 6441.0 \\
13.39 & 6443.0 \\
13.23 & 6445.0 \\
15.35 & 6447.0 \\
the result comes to 3.7 angstrom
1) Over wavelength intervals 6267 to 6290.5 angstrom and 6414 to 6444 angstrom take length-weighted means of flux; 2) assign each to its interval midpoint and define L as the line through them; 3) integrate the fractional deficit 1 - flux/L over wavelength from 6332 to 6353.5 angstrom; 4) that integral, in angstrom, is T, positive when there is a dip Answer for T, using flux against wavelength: 2.24 angstrom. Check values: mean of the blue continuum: 14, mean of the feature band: 12.7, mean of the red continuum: 14.3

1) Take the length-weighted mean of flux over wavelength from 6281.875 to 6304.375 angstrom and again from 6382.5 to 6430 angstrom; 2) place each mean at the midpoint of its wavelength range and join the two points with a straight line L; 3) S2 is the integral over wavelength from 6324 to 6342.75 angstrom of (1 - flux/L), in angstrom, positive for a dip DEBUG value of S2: 1.5 angstrom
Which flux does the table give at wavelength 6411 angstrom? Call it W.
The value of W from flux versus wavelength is 13.5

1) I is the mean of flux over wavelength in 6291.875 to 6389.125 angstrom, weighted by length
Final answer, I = 13.7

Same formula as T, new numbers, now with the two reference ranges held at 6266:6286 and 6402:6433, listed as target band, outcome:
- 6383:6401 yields 0.4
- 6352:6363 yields 0.8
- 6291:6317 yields -1.1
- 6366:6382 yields -0.6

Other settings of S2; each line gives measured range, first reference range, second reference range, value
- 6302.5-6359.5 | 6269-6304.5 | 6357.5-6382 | 3.5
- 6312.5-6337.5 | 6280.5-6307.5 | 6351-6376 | 0.8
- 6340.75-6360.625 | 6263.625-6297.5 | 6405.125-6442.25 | 2.0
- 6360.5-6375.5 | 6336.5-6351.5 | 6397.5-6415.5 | -1.3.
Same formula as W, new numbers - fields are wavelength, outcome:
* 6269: 11.42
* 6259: 11.77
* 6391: 14.71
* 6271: 15.61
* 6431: 14.29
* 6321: 13.38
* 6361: 11.85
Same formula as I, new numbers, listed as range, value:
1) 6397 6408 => 14.5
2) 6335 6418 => 13.7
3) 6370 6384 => 14.3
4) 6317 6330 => 13.8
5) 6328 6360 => 13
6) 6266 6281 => 13.4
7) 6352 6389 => 14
